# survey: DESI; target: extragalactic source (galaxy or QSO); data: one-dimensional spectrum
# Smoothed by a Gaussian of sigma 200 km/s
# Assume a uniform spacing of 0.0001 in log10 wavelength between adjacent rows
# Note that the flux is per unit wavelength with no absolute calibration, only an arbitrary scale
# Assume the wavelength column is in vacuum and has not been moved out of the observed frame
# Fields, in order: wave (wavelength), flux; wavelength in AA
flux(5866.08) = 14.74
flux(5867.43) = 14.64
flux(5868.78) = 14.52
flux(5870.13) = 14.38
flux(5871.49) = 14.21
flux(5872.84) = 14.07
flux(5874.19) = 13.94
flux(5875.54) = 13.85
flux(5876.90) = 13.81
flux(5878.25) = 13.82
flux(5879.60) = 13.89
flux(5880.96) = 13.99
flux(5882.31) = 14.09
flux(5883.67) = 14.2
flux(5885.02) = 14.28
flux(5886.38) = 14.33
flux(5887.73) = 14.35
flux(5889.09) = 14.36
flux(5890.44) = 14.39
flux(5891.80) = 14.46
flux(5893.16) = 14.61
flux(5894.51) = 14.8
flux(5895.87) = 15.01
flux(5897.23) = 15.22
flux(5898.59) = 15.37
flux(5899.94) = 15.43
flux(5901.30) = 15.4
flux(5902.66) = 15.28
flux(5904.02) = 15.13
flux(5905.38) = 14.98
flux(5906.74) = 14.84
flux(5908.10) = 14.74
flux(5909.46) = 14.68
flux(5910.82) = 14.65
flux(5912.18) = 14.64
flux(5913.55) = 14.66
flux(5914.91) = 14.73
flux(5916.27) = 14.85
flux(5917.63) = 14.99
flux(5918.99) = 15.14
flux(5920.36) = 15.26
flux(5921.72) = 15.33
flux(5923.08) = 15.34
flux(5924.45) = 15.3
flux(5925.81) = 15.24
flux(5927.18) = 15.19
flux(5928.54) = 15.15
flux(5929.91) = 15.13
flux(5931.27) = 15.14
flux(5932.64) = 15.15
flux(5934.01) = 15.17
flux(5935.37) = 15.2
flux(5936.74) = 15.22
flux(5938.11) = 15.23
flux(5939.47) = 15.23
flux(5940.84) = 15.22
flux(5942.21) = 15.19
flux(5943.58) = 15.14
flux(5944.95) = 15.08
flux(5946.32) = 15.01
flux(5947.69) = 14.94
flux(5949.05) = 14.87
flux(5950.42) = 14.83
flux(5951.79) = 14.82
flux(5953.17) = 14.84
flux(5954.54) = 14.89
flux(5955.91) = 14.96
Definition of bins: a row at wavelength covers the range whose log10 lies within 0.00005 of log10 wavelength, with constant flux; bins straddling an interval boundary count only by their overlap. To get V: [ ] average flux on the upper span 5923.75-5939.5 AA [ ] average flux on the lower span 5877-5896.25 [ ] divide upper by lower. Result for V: 1.06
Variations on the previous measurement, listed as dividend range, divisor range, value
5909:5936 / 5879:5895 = 1.05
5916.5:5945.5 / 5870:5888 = 1.08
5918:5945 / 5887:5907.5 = 1.02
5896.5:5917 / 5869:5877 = 1.06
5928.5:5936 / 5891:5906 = 1.01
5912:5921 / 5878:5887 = 1.06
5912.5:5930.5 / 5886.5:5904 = 1.01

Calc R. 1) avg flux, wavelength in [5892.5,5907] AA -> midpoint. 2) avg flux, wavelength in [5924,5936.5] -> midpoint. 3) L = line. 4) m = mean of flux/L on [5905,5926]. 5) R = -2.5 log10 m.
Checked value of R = 0.01 mag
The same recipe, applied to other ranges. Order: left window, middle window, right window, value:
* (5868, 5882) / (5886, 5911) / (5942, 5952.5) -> -0.038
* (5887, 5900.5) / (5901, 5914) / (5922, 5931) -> 0.007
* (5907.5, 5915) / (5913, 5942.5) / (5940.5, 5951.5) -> -0.022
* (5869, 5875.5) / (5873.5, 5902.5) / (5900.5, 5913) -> 0.002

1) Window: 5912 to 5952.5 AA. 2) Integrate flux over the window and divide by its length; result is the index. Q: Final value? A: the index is 15.1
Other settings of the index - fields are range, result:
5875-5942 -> 14.8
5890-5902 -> 15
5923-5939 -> 15.2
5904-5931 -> 15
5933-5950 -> 15.1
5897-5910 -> 15.1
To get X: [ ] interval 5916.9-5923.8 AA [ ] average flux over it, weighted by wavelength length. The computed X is 15.2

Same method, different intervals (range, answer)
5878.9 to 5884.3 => 14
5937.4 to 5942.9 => 15.2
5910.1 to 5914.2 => 14.6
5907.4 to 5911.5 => 14.7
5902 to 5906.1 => 15.1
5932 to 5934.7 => 15.2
